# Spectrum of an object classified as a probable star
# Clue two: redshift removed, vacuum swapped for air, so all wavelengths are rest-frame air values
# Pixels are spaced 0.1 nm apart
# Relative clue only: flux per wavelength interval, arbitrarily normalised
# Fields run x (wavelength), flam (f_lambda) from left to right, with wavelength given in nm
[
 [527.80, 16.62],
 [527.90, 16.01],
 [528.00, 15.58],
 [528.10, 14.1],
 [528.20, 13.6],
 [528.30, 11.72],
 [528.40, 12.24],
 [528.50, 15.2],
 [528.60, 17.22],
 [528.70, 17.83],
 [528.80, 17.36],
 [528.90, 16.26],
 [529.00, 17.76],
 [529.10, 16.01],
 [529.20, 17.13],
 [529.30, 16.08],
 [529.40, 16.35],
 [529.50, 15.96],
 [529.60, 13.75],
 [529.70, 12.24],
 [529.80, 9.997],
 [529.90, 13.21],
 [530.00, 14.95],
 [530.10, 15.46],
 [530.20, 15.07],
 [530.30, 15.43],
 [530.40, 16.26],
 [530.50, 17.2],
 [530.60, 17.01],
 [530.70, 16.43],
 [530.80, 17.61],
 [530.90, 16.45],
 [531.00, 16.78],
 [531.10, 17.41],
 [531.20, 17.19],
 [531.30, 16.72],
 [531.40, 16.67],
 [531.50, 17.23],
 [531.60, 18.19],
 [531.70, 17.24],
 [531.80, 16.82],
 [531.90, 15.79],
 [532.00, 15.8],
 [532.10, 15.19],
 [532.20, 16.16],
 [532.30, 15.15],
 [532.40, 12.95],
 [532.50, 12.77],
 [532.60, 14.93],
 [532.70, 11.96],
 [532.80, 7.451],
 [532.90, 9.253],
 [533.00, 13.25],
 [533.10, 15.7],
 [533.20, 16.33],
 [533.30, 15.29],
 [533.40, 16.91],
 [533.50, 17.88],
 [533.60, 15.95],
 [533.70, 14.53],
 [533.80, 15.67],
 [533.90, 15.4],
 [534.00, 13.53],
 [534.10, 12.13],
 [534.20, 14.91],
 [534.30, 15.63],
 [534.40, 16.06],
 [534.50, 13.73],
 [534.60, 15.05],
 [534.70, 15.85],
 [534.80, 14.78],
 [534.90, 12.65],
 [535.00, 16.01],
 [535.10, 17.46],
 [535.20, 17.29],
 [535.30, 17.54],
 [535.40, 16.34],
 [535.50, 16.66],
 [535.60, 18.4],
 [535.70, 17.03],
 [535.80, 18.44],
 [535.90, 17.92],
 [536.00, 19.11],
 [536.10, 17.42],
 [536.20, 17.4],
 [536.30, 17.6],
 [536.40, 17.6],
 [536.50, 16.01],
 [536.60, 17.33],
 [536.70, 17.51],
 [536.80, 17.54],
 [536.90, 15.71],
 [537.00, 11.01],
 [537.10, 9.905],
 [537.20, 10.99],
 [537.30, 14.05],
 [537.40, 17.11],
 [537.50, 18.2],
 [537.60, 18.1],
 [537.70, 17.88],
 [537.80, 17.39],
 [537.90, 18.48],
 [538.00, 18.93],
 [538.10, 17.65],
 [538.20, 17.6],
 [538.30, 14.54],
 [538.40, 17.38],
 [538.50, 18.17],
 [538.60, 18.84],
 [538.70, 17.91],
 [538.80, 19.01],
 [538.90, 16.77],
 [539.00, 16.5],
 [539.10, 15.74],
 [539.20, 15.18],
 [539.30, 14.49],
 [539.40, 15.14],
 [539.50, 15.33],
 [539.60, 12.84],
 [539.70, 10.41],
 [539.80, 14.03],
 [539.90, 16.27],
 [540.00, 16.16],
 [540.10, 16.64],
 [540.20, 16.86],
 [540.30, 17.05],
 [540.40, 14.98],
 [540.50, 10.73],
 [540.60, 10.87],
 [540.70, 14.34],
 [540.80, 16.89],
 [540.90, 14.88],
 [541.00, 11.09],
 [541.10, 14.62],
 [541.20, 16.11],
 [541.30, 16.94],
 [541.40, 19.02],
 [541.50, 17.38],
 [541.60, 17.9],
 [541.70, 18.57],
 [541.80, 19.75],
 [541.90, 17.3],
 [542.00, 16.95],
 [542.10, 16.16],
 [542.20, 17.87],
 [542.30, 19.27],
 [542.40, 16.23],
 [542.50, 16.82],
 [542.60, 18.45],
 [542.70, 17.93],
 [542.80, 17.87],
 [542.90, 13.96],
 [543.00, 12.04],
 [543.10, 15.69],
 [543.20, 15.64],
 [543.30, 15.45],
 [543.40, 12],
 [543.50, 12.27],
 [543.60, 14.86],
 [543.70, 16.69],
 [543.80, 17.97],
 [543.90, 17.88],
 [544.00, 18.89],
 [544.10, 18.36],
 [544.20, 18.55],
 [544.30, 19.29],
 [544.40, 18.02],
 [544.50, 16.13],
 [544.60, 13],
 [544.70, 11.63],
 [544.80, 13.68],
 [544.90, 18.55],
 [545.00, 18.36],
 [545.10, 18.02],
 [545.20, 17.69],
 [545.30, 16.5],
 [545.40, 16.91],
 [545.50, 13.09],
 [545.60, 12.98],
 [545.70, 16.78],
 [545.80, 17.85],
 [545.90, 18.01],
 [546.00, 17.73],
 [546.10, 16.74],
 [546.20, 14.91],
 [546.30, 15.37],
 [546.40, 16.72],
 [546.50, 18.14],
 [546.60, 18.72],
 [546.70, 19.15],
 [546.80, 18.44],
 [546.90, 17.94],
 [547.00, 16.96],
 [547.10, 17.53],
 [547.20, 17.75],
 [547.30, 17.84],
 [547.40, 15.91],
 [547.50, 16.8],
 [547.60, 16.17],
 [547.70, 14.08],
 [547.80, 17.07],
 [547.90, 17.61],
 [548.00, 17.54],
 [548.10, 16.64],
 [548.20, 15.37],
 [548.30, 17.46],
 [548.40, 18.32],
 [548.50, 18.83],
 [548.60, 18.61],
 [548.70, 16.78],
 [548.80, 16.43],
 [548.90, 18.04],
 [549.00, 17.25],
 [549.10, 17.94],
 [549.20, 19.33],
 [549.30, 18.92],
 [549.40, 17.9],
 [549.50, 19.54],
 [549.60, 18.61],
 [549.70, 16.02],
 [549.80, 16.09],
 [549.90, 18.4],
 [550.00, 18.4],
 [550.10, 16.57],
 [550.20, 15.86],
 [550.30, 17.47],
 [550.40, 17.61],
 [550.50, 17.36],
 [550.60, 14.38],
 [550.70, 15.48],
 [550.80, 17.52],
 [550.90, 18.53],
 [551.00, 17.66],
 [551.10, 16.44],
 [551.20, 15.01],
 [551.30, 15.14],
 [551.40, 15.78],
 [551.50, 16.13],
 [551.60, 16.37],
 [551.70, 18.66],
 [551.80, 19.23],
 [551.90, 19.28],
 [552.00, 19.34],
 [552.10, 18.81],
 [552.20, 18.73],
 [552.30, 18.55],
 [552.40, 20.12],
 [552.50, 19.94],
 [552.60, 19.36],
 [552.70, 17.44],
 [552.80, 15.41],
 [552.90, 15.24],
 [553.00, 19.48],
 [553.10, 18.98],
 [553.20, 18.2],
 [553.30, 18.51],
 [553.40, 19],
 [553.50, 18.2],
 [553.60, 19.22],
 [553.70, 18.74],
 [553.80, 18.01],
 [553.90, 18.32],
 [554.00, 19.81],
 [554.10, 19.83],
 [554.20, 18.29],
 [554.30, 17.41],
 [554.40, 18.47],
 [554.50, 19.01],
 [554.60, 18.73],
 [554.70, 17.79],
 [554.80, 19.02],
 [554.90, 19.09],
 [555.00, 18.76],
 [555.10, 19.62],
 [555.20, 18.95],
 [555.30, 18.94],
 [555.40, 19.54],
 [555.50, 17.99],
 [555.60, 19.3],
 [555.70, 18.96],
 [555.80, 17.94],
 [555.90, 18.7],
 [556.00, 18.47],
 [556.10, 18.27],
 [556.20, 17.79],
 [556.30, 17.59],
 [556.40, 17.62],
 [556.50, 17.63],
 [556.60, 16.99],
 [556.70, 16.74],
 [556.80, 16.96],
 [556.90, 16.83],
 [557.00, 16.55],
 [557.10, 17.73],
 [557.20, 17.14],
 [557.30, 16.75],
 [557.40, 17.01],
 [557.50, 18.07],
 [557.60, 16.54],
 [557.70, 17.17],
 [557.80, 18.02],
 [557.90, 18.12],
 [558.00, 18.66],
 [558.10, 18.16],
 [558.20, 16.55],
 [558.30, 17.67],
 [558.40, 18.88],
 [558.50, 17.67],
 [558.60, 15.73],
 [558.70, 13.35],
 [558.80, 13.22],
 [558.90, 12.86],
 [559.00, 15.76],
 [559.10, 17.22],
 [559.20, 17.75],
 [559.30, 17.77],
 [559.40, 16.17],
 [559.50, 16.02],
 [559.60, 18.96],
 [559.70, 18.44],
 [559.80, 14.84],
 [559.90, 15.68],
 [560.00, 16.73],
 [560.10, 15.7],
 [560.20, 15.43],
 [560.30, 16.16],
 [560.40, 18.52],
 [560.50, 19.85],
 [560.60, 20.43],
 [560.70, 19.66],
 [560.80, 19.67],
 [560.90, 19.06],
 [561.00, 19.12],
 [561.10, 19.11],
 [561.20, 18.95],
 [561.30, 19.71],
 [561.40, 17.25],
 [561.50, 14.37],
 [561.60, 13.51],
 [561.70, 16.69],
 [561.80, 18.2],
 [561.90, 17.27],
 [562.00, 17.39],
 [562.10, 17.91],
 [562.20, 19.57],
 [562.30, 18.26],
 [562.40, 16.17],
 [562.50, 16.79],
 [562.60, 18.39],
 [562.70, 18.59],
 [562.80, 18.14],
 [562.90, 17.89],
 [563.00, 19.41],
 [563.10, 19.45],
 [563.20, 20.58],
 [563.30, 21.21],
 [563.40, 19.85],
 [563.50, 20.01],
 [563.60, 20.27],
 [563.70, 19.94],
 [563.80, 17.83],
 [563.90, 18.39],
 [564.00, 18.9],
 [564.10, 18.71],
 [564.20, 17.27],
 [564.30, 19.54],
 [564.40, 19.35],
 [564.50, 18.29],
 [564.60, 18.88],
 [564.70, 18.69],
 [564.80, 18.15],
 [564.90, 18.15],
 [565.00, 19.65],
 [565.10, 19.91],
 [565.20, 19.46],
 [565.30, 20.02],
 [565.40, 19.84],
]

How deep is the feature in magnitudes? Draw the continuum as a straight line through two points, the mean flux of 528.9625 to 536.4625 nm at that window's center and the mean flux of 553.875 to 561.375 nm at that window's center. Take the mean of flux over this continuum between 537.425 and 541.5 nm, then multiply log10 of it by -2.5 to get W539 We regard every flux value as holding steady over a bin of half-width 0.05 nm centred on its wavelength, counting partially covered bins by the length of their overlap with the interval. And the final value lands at 0.014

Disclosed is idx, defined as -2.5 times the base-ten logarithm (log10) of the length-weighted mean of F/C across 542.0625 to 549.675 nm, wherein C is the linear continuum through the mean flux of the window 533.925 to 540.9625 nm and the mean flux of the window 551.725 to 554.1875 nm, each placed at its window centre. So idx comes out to 0.03 mag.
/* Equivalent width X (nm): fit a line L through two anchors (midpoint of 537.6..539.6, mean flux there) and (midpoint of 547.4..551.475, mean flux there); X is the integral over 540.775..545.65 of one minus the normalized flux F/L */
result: 0.18 nm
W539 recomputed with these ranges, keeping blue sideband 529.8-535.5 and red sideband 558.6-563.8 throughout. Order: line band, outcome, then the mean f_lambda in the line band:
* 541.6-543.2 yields -0.05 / 17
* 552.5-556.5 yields -0.08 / 18.5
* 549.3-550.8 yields -0.03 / 17.2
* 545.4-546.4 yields 0.03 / 16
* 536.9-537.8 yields 0.06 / 14.9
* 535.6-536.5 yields -0.14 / 17.7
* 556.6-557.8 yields 0.02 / 17.1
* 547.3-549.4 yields -0.04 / 17.3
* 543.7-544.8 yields -0.03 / 16.8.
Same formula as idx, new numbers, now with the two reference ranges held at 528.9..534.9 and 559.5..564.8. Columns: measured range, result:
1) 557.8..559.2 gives 0.08 mag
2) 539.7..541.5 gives 0.07 mag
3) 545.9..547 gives -0.05 mag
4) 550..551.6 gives 0.04 mag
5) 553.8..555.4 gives -0.08 mag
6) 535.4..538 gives -0.06 mag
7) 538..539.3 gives -0.08 mag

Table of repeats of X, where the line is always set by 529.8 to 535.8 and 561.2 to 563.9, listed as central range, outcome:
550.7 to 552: 0.00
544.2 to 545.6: 0.04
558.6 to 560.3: 0.19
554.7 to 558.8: 0.00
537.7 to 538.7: -0.11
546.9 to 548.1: 0.00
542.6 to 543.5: 0.07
